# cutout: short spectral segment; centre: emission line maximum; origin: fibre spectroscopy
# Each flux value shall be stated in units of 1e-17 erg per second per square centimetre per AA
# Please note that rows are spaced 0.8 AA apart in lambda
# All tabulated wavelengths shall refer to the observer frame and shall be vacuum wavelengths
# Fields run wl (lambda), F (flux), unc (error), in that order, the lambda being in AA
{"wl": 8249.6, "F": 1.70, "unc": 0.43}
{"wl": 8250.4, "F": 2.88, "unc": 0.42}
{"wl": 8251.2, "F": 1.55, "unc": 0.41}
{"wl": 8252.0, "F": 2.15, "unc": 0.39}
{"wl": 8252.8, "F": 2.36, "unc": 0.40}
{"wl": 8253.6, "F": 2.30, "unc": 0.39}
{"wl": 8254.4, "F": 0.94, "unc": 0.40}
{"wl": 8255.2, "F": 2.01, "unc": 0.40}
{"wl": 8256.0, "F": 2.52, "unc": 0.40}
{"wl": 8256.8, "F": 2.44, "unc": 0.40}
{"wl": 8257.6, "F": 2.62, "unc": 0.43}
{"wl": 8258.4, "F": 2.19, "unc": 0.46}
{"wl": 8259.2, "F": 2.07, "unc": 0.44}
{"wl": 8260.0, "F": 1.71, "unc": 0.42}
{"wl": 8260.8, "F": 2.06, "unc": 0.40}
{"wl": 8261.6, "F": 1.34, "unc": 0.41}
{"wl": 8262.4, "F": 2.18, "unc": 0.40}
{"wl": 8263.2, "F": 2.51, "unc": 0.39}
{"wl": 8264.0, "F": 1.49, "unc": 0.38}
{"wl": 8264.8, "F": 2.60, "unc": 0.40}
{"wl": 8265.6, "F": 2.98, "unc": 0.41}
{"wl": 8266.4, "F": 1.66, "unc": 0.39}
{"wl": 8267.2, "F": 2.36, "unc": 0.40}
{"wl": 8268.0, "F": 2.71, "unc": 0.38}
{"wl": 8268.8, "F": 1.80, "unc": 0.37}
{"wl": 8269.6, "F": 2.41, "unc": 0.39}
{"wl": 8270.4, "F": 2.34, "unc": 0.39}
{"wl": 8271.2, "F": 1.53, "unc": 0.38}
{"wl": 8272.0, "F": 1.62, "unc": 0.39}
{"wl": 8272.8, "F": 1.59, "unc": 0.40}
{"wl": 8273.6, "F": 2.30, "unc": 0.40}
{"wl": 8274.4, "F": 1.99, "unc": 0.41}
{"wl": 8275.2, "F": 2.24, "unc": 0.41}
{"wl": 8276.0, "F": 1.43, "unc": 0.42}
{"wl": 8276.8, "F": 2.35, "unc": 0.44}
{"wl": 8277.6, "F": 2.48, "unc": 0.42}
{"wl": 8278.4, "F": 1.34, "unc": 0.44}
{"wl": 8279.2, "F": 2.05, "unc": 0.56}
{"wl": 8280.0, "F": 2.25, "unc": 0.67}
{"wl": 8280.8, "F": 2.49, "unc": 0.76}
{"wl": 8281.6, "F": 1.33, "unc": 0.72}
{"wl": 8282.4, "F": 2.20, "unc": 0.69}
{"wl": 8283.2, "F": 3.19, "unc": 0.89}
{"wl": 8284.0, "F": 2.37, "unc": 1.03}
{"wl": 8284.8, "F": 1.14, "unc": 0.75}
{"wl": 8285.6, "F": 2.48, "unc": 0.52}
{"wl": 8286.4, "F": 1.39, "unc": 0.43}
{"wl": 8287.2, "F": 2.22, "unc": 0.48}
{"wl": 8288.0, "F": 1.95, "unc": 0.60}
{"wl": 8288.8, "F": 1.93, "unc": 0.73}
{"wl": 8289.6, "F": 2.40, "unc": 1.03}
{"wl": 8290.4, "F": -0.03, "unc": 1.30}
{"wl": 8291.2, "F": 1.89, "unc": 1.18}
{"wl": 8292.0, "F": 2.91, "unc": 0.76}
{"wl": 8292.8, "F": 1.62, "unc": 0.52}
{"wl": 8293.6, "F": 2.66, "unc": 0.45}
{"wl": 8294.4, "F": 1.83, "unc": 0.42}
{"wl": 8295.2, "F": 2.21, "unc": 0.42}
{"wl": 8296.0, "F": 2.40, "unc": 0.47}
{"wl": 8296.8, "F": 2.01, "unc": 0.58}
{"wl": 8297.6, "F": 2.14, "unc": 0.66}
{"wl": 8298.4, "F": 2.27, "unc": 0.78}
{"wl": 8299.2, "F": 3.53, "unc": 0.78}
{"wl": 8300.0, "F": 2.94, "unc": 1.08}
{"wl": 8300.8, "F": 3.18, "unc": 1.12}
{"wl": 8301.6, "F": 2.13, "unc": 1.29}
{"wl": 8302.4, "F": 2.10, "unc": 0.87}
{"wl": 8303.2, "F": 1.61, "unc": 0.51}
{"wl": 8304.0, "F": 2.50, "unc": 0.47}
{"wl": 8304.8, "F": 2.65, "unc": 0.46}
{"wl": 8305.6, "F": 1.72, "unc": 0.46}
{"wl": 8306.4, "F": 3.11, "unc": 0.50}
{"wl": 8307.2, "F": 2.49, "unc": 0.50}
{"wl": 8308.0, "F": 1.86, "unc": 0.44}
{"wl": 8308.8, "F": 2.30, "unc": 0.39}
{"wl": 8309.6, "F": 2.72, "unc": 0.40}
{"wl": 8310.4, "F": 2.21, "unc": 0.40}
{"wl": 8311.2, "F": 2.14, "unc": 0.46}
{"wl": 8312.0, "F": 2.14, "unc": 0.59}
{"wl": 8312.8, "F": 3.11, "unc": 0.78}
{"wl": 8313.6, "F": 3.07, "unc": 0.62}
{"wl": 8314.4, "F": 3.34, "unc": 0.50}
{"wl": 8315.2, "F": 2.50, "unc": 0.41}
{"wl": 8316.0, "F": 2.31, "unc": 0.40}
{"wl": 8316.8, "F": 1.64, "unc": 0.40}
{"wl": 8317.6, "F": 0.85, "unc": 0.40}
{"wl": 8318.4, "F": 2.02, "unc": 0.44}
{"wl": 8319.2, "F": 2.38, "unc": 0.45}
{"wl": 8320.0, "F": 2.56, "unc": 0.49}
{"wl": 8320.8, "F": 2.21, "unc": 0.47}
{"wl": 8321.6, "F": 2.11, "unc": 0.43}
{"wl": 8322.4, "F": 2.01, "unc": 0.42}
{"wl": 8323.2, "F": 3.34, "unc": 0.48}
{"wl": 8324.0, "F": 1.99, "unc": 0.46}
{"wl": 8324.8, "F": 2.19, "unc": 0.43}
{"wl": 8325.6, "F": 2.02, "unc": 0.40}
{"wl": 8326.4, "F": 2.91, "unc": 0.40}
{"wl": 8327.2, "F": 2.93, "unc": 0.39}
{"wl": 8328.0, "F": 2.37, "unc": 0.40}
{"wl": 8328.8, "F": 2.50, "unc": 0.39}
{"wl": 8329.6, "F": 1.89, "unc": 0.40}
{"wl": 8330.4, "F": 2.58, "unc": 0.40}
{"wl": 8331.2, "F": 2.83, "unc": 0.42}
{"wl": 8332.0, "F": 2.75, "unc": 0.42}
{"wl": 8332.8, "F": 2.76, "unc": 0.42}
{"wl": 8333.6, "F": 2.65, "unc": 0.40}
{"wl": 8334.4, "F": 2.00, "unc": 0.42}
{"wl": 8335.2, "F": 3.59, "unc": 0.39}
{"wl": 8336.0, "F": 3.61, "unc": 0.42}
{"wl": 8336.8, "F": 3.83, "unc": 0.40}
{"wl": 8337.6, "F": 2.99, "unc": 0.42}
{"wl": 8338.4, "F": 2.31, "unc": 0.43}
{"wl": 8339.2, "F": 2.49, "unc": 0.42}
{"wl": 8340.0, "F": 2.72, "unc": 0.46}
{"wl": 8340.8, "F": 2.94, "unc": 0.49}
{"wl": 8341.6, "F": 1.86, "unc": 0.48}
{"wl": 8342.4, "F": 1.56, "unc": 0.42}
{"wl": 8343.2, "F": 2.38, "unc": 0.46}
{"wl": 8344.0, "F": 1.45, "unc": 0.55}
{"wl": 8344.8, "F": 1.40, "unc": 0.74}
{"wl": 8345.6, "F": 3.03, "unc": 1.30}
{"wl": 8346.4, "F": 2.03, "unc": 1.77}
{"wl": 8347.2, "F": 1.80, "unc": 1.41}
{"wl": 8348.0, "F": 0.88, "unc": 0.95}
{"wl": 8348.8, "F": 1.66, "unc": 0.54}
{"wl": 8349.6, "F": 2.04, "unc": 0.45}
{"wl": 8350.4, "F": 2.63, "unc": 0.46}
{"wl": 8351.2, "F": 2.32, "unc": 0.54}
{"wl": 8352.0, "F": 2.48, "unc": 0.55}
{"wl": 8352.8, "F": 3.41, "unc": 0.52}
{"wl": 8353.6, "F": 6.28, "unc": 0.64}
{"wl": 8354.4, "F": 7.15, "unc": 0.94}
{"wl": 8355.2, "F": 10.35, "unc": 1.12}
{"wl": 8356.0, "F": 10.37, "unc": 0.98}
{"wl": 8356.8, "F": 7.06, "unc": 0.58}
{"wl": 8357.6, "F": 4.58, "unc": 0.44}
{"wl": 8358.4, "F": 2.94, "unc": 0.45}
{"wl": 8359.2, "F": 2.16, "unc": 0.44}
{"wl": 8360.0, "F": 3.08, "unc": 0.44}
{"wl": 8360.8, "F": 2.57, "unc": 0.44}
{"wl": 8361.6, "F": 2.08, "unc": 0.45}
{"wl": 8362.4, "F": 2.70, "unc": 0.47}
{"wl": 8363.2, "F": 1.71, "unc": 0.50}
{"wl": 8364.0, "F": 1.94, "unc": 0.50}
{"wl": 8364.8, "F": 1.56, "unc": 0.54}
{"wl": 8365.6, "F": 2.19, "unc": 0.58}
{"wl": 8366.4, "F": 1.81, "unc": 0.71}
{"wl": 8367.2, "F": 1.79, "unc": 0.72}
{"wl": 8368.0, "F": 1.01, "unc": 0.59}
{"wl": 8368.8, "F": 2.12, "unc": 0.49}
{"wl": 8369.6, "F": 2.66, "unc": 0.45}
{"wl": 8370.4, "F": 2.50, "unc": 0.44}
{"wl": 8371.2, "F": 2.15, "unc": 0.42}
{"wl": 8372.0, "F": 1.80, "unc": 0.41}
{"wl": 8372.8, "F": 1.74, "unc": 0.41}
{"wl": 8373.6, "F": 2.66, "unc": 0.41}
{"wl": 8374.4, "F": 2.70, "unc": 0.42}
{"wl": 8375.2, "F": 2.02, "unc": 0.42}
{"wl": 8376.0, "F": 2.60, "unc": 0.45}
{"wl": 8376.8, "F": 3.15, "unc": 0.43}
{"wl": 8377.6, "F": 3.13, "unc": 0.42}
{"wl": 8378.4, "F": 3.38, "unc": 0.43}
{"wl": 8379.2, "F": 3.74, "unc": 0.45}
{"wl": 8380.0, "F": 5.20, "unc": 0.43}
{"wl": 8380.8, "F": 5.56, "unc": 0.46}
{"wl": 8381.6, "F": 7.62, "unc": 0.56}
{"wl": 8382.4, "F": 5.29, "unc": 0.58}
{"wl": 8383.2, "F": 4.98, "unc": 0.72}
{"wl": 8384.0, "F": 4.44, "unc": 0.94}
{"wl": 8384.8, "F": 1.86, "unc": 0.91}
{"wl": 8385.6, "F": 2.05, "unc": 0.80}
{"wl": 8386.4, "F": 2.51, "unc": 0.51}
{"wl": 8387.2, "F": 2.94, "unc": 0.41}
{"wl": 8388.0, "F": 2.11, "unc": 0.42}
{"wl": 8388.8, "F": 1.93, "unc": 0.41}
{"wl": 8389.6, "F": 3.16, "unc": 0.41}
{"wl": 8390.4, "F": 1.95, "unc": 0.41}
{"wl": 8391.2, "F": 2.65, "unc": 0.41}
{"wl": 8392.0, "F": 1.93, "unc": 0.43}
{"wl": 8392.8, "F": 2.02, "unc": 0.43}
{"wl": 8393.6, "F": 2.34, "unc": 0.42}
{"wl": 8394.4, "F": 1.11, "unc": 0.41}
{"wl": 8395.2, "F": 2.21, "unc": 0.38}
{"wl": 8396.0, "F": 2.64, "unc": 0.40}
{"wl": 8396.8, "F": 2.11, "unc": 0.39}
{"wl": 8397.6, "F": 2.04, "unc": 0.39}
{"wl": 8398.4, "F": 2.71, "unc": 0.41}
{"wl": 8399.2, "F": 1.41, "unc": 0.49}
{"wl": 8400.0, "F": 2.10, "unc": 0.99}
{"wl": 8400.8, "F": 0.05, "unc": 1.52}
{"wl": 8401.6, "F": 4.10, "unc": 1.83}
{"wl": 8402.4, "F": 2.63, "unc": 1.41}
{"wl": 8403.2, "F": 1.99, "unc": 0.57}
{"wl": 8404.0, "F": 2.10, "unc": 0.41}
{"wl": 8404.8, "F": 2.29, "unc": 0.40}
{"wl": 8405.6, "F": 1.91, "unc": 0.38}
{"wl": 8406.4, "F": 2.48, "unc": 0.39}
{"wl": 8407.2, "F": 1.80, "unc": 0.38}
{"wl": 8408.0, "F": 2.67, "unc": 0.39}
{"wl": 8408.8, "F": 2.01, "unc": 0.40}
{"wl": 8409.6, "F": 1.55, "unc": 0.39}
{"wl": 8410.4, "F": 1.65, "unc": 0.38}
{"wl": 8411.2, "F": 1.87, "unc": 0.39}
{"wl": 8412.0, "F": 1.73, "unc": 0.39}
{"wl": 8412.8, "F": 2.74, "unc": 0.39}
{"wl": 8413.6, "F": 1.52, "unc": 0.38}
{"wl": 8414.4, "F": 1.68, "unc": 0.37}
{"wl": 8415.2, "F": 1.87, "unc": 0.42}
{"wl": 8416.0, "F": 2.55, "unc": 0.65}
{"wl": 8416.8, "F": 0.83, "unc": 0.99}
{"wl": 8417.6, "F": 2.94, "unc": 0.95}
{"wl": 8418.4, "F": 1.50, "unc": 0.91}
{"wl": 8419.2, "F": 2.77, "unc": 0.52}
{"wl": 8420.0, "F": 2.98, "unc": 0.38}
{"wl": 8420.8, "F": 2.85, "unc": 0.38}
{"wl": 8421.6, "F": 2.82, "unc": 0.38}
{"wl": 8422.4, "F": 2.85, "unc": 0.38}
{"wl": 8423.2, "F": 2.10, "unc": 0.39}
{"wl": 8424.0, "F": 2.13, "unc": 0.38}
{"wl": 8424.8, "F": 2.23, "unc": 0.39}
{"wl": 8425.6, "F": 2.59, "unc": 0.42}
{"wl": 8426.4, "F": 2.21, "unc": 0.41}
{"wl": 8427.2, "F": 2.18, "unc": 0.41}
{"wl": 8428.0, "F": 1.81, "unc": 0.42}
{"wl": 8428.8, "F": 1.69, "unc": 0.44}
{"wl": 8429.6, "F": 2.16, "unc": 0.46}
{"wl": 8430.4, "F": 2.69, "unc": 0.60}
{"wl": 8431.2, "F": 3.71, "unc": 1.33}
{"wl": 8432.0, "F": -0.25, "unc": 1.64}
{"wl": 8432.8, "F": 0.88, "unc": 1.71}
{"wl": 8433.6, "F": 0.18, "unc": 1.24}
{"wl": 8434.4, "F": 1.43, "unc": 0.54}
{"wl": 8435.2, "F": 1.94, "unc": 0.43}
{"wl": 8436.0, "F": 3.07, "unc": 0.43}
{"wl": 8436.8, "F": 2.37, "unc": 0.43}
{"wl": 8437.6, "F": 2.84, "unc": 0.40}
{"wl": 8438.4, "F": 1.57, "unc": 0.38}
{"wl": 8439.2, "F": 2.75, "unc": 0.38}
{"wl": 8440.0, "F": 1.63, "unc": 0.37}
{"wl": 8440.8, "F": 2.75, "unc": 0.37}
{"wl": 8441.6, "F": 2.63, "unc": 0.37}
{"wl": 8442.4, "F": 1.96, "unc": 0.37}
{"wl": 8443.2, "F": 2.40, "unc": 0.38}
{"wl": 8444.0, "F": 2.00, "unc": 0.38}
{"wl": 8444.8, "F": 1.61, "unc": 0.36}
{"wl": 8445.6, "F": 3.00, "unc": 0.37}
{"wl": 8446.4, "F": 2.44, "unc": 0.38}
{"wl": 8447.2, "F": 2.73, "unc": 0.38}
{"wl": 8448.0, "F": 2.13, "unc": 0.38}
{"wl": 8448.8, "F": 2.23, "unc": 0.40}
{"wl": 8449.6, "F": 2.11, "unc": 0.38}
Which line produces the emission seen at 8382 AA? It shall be [N II] 6583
